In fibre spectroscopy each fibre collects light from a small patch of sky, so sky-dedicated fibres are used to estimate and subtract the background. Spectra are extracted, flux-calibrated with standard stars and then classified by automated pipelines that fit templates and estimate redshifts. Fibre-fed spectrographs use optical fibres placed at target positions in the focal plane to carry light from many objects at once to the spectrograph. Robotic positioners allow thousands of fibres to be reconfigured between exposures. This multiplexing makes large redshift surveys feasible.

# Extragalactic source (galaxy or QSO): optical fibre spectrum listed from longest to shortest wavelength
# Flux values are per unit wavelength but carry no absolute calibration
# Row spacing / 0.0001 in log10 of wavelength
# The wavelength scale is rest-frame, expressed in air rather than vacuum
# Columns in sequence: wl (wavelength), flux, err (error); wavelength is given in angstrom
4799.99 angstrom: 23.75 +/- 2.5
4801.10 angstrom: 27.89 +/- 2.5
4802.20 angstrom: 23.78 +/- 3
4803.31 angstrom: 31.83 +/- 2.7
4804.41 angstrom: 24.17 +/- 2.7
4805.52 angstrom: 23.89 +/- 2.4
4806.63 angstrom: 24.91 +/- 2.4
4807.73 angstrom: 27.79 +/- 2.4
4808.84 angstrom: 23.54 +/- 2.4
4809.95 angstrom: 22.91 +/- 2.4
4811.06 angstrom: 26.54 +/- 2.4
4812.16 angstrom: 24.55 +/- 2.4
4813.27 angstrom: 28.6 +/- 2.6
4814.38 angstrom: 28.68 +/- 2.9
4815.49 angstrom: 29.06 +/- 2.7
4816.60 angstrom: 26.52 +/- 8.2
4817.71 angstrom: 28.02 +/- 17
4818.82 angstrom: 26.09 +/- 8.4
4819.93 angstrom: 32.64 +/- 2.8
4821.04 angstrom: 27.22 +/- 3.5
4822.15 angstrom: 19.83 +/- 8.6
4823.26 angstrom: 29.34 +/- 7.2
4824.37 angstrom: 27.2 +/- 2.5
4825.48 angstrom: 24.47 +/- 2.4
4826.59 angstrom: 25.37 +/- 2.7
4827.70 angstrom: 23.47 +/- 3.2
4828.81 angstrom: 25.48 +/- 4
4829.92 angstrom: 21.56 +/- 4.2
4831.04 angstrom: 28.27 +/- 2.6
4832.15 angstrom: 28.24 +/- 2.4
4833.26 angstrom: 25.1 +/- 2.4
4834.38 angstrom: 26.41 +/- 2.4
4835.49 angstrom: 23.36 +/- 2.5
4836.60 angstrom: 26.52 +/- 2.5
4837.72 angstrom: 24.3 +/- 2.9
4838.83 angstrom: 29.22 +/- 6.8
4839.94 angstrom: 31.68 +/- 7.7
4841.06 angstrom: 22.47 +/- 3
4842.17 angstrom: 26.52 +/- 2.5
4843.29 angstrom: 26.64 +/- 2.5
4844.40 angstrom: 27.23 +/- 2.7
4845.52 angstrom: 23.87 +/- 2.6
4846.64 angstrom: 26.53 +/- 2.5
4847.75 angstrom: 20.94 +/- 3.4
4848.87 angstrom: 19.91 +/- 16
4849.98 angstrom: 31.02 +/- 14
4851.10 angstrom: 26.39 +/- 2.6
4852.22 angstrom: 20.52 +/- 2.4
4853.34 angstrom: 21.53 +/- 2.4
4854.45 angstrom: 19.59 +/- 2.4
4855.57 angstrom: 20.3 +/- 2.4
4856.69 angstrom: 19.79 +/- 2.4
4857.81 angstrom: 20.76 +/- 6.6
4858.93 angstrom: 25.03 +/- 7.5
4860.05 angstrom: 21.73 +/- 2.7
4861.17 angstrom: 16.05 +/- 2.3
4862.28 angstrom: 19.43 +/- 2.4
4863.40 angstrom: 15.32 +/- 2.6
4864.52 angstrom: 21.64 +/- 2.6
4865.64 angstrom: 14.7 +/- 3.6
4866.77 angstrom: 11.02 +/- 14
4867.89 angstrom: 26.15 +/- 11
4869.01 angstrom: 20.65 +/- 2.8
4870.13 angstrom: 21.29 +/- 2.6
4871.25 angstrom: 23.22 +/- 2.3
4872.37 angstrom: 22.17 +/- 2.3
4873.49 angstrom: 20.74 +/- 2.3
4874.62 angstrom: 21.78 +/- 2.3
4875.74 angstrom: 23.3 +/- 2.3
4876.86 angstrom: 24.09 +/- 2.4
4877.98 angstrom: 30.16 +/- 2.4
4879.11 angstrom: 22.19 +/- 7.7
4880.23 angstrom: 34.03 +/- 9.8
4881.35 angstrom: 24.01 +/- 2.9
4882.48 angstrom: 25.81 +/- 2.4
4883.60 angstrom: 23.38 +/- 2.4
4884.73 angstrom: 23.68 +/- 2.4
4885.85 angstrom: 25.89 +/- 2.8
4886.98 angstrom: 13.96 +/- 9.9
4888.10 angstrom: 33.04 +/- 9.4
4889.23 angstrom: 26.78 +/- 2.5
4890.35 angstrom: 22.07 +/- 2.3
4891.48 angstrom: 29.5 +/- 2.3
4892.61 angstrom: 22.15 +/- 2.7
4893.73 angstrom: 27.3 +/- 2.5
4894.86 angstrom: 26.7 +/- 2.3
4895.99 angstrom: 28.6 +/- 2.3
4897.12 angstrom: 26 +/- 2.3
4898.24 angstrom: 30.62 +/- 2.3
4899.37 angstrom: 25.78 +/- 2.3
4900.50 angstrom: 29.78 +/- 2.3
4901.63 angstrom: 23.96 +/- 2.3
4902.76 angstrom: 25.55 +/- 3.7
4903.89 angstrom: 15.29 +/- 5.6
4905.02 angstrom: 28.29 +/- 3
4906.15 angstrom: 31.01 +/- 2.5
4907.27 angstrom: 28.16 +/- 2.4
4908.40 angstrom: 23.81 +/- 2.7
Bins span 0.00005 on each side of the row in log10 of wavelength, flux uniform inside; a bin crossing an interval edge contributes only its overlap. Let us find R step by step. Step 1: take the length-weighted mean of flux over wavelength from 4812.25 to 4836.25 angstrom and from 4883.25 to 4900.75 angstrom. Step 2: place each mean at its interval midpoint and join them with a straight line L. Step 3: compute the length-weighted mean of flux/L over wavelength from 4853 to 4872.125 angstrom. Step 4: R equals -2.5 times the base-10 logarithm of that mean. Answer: 0.294 mag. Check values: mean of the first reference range 26.4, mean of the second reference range 25.9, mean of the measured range 19.9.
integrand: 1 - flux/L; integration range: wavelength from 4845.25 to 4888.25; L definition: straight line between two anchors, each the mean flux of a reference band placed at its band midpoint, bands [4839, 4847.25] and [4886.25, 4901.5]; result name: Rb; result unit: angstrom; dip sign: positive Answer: 6.6 angstrom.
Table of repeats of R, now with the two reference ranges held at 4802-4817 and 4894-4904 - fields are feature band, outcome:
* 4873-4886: 0.059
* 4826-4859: 0.072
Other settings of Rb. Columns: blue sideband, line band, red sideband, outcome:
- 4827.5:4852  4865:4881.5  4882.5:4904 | 1.9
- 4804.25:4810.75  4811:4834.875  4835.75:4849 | -1.4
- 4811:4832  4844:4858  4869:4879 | 1.0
